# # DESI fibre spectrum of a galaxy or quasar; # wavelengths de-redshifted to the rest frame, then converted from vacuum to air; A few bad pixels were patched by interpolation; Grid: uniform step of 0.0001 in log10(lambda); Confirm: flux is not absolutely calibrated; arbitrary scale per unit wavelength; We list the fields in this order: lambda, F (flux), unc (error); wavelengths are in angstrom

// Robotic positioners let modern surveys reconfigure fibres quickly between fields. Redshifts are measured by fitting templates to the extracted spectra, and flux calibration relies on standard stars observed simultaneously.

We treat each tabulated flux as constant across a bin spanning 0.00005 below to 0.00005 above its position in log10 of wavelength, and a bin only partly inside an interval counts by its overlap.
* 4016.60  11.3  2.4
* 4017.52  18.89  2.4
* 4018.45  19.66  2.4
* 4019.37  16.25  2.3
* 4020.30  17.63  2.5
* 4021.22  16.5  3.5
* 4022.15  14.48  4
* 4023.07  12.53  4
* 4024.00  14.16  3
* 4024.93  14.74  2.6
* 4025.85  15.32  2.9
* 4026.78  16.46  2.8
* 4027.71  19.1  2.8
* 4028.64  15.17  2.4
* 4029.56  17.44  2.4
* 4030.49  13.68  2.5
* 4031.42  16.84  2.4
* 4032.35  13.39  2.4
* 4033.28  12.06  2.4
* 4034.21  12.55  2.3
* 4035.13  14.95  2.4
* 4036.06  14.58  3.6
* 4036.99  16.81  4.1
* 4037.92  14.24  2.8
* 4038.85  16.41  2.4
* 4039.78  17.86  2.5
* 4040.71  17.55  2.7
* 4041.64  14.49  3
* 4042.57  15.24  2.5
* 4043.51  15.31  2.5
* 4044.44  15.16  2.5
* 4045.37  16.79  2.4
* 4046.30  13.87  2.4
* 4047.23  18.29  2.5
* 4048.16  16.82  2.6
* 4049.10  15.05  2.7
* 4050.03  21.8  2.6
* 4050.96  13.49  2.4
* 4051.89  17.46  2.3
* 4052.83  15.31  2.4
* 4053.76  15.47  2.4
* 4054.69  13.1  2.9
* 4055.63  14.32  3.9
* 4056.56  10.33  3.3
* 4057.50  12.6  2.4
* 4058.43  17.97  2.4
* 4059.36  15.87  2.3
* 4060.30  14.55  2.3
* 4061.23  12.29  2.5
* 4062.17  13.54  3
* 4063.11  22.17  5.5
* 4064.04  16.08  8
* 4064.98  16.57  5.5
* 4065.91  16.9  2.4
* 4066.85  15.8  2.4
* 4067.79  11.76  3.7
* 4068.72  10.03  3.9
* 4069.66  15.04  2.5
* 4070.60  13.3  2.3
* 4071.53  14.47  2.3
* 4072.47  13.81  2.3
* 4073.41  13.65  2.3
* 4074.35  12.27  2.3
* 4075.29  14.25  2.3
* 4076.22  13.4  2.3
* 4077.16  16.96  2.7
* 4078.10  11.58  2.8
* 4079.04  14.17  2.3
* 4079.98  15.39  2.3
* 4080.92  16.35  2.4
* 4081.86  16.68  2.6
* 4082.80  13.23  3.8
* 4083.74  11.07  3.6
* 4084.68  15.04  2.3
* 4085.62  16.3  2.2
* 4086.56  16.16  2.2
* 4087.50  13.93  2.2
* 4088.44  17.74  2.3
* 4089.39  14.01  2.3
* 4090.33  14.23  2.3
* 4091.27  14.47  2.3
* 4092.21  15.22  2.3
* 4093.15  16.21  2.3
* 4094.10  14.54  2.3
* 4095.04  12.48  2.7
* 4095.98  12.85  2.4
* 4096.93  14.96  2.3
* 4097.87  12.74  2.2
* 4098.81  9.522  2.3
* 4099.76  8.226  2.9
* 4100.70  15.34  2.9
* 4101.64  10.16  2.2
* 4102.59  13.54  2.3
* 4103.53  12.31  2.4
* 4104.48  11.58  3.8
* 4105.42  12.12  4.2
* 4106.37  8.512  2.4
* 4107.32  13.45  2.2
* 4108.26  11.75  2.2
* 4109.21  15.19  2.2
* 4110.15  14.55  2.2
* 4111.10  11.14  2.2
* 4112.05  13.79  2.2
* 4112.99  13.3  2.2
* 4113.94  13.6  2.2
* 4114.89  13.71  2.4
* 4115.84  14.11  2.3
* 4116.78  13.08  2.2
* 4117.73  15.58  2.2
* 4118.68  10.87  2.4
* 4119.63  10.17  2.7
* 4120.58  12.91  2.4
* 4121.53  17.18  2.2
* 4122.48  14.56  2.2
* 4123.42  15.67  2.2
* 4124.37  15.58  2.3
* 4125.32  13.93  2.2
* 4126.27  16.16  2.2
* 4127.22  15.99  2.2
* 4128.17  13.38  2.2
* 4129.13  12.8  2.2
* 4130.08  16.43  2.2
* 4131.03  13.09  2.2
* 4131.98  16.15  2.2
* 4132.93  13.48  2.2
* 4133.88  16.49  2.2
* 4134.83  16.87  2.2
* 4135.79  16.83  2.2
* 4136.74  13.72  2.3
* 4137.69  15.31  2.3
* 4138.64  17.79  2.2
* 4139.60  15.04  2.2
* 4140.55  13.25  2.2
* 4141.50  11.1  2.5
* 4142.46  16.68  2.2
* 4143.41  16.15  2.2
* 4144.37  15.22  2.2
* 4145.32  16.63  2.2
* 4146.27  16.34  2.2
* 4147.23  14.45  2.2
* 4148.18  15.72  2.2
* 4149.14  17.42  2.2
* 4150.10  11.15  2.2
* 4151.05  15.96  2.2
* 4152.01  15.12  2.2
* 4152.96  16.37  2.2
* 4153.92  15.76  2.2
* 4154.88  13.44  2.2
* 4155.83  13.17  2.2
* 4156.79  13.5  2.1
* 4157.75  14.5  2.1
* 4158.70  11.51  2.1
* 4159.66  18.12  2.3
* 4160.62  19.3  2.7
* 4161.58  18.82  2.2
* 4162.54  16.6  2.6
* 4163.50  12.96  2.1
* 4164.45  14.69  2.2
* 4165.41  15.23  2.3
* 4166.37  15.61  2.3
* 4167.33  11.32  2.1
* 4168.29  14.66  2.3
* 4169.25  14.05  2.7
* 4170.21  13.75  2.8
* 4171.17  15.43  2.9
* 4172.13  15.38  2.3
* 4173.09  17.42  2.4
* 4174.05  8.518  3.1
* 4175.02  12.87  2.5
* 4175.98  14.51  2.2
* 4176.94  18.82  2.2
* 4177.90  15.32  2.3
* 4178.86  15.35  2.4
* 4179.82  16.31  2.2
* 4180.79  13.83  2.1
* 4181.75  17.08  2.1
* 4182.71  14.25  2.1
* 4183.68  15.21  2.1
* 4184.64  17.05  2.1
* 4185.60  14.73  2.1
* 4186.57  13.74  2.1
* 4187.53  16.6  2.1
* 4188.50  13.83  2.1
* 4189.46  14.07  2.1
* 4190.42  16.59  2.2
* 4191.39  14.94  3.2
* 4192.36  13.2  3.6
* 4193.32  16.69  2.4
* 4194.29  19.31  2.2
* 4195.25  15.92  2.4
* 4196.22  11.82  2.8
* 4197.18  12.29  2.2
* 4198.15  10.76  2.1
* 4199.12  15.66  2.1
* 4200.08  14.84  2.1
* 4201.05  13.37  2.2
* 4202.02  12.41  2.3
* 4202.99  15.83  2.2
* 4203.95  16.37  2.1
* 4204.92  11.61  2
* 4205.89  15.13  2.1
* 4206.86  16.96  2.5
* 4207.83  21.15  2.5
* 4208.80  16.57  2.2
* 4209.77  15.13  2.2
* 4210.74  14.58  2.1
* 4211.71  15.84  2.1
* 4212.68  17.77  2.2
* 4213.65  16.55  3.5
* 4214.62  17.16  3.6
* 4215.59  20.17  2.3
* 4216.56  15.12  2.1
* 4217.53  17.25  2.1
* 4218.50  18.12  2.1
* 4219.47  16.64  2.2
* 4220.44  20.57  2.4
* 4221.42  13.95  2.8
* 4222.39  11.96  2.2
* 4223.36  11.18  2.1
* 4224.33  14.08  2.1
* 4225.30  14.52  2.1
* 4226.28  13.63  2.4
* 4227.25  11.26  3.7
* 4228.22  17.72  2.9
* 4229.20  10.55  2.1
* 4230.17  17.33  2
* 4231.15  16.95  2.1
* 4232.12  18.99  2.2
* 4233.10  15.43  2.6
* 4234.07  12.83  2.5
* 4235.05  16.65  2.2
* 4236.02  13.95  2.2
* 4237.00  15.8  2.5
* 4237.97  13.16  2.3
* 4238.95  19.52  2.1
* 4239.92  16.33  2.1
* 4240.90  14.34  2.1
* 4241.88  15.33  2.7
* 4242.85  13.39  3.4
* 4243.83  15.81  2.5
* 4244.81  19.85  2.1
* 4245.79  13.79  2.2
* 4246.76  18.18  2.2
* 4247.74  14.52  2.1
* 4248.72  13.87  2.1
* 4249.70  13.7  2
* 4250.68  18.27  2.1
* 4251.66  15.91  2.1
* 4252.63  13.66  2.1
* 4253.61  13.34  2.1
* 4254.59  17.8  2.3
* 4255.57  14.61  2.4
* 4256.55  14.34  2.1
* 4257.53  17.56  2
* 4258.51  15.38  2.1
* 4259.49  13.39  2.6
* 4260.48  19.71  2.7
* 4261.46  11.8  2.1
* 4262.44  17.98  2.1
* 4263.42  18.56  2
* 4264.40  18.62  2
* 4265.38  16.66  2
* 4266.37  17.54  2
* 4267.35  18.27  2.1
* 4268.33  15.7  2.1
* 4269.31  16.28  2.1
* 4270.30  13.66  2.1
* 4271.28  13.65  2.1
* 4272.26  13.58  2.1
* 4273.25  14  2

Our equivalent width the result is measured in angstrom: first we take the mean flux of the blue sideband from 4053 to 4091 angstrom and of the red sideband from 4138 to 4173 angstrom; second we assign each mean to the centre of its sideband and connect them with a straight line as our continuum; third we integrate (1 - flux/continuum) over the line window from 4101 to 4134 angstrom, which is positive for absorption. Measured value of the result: 2.8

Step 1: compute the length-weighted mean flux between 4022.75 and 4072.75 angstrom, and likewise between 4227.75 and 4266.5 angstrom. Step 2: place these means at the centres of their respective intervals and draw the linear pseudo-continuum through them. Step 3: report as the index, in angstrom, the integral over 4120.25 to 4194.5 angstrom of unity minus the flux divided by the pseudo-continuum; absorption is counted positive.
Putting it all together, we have 2.1 angstrom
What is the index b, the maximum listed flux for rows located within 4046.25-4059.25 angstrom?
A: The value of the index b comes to 21.8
